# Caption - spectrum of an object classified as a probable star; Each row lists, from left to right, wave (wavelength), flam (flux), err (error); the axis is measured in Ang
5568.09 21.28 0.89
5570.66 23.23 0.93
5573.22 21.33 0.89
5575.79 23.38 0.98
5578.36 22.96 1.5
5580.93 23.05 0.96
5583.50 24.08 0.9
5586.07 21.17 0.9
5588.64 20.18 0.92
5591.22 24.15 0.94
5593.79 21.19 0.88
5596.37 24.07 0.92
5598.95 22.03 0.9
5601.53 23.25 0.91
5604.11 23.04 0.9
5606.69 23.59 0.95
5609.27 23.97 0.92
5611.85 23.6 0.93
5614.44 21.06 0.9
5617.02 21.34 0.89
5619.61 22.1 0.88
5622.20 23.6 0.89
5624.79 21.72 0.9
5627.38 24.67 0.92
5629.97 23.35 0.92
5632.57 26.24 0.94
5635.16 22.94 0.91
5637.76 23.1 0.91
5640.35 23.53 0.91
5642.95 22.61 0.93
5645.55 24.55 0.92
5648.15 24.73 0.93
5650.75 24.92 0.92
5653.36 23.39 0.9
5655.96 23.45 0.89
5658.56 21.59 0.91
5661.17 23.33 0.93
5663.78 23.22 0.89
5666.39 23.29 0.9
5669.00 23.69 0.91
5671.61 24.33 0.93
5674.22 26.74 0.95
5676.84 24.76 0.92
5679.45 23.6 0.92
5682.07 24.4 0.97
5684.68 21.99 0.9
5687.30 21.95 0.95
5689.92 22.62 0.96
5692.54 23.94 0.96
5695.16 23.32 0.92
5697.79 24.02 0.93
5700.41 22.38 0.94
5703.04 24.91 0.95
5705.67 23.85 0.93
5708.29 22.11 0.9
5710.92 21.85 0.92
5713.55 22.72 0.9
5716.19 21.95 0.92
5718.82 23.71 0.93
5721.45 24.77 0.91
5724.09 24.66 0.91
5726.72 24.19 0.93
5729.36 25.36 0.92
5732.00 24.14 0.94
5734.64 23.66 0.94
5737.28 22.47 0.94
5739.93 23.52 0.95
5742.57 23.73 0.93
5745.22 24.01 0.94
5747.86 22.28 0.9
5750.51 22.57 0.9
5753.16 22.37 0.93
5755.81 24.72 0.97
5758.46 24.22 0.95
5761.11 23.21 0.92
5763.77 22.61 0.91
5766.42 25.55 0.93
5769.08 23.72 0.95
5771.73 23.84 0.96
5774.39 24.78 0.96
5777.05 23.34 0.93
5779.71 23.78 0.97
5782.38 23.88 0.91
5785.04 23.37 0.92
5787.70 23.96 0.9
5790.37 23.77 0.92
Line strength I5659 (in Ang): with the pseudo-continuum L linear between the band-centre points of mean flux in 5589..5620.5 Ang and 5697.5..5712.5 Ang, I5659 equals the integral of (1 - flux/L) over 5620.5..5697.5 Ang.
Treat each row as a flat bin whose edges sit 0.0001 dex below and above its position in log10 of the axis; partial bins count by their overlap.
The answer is -2.3 Ang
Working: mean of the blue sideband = 22.7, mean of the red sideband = 23.1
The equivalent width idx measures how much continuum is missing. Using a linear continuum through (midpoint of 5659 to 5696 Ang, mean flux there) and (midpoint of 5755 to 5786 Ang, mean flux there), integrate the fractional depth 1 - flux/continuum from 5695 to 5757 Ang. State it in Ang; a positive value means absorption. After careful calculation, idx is 0.8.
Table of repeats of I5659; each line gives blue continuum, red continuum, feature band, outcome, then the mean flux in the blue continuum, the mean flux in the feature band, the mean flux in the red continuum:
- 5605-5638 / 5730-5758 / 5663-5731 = -0.9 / 23.2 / 23.6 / 23.4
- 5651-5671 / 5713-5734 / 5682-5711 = 0.7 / 23.3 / 23.1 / 24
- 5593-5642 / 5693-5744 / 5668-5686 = -0.7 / 23.1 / 24.2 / 23.5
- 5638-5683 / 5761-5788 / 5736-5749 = 0.3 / 23.9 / 23.2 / 23.8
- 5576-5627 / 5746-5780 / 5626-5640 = -0.7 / 22.7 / 24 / 23.6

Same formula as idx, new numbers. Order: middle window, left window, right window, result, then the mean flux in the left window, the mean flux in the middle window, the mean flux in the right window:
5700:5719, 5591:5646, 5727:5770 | 0.46 Ang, 23.1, 22.9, 23.6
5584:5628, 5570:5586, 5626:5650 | 1.43 Ang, 22.9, 22.6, 24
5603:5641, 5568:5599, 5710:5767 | -0.67 Ang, 22.5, 23.2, 23.5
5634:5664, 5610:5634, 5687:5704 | -0.35 Ang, 23.1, 23.5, 23.3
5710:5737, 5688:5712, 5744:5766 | -0.48 Ang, 23.2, 23.7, 23.3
